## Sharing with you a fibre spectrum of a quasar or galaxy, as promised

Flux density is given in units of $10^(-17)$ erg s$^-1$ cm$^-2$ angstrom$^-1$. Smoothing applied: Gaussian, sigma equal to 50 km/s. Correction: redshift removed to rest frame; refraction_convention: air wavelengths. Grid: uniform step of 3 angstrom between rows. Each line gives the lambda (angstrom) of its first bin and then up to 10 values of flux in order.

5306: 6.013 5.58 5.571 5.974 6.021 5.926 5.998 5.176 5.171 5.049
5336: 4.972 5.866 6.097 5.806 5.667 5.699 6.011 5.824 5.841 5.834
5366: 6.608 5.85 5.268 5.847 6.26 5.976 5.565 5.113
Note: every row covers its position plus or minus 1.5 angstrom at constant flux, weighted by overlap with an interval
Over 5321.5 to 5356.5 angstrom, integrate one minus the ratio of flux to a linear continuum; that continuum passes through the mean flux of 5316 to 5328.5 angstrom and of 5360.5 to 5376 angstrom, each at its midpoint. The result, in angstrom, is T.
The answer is 1.29 angstrom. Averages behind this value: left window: 5.79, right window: 5.88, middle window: 5.61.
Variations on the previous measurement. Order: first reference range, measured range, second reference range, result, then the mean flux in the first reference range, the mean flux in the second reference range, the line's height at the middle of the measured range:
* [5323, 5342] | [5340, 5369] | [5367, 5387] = -1.8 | 5.41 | 5.76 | 5.59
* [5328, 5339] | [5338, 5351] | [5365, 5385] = -1.1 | 5.18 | 5.9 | 5.37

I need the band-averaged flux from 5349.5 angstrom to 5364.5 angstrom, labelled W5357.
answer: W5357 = 5.84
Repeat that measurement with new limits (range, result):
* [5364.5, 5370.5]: 6.23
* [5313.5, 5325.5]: 5.98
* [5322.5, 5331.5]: 5.45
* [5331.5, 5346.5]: 5.56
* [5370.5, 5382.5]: 5.84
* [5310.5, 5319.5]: 5.86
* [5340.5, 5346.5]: 5.95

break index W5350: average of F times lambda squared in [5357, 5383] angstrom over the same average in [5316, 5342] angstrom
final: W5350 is 1.1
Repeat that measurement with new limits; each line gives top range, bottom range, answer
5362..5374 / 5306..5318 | 1.04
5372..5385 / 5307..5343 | 1.06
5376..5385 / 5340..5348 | 1.02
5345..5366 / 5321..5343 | 1.08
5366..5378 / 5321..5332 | 1.08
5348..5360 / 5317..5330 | 1.03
